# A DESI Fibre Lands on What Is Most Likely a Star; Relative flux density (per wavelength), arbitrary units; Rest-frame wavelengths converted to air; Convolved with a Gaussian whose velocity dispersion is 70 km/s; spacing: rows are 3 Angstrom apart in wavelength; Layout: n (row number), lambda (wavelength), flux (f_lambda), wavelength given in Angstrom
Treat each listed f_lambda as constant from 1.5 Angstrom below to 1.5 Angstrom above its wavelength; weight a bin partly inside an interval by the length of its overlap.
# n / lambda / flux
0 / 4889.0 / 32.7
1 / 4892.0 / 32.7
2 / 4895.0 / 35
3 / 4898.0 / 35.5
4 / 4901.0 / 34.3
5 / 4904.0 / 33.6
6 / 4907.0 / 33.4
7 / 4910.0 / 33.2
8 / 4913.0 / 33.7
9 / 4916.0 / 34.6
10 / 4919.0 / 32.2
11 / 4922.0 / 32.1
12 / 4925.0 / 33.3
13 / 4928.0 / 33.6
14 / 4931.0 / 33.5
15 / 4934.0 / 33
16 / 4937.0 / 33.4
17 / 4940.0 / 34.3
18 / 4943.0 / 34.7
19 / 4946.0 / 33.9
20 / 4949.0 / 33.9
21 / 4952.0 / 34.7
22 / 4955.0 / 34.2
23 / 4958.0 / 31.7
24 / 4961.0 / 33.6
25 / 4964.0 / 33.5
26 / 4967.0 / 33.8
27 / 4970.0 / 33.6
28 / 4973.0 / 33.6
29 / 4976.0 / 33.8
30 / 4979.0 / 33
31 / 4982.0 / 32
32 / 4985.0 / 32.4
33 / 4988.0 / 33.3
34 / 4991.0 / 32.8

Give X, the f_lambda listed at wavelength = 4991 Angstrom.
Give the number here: 32.8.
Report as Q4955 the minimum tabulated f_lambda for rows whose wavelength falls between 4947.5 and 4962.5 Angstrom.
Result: 31.7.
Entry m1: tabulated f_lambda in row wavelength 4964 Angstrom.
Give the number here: 33.5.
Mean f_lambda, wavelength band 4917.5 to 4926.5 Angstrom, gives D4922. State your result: 32.5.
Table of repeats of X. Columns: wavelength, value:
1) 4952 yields 34.7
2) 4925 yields 33.3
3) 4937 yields 33.4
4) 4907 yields 33.4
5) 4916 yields 34.6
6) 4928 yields 33.6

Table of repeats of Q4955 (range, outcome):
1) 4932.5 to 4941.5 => 33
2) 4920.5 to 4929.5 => 32.1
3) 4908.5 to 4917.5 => 33.2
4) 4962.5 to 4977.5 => 33.5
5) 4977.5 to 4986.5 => 32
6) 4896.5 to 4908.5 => 33.4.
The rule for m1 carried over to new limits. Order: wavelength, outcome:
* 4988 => 33.3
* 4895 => 35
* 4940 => 34.3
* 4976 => 33.8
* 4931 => 33.5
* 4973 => 33.6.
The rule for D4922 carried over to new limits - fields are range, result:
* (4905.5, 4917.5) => 33.7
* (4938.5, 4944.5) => 34.5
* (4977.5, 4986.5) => 32.5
